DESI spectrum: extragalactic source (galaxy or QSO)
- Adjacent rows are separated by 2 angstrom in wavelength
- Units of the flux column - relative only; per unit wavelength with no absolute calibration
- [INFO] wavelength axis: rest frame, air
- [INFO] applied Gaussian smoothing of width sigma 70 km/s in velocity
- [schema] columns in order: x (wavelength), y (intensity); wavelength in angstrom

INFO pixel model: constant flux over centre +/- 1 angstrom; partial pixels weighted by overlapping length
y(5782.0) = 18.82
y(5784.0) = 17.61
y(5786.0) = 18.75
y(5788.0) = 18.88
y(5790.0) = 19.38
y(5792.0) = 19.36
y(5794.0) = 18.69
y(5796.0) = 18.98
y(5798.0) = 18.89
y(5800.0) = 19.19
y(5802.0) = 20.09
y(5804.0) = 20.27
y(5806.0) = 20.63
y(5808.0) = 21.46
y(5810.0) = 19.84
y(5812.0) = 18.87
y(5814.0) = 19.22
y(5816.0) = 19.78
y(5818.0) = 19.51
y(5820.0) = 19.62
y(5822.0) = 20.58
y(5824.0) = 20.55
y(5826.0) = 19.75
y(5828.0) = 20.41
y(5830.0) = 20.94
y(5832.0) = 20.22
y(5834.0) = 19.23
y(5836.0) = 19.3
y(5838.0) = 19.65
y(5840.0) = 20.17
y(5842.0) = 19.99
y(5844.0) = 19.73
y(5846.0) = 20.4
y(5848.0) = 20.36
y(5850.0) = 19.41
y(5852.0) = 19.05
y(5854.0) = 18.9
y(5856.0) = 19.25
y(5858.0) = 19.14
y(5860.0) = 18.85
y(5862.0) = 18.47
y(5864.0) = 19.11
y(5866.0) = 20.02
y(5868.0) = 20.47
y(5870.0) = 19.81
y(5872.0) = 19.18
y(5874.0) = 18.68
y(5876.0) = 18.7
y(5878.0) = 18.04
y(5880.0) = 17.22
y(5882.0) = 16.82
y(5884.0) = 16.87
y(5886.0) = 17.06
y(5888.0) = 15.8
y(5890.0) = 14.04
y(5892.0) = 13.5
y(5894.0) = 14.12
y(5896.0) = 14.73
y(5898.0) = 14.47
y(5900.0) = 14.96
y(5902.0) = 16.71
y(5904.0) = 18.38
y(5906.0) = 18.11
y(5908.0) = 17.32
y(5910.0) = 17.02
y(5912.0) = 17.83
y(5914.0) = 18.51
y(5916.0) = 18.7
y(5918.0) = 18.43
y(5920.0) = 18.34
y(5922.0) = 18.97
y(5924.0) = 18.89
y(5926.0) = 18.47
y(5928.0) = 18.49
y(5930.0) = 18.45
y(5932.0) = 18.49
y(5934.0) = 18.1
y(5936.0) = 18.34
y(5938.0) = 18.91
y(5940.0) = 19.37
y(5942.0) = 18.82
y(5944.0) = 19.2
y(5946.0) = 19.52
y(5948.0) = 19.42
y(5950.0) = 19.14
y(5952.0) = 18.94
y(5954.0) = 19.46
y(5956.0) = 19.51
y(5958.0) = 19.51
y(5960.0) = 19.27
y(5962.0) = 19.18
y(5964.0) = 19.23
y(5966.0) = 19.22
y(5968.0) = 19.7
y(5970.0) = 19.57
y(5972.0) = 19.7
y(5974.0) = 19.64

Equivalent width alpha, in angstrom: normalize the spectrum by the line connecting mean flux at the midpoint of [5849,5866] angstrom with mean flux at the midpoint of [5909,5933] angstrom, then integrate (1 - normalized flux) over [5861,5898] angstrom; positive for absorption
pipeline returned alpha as 3.1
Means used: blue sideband 19.1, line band 17.3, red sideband 18.4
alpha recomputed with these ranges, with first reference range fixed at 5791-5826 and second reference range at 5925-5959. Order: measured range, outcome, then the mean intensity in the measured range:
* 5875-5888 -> 1.3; 17.3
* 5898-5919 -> 1.9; 17.4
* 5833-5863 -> 0.1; 19.5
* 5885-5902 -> 3.8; 14.9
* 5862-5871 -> -0.1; 19.7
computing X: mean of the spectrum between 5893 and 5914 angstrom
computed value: 16.5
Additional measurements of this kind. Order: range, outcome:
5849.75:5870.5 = 19.3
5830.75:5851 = 19.9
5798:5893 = 19.1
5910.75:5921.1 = 18.3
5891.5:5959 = 18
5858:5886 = 18.6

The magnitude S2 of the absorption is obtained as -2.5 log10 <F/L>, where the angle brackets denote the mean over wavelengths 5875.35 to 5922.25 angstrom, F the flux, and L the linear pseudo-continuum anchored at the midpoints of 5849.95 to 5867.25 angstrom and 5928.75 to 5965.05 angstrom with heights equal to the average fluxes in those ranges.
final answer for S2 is 0.138 mag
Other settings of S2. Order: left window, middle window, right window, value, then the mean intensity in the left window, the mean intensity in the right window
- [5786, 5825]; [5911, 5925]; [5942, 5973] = 0.05 mag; 19.6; 19.4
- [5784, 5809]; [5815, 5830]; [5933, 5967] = -0.04 mag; 19.5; 19.1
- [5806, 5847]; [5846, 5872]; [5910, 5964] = 0.01 mag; 20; 18.8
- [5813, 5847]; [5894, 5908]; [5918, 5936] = 0.17 mag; 19.9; 18.5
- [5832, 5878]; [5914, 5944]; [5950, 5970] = 0.04 mag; 19.4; 19.3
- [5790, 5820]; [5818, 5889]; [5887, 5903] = -0.13 mag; 19.6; 14.8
